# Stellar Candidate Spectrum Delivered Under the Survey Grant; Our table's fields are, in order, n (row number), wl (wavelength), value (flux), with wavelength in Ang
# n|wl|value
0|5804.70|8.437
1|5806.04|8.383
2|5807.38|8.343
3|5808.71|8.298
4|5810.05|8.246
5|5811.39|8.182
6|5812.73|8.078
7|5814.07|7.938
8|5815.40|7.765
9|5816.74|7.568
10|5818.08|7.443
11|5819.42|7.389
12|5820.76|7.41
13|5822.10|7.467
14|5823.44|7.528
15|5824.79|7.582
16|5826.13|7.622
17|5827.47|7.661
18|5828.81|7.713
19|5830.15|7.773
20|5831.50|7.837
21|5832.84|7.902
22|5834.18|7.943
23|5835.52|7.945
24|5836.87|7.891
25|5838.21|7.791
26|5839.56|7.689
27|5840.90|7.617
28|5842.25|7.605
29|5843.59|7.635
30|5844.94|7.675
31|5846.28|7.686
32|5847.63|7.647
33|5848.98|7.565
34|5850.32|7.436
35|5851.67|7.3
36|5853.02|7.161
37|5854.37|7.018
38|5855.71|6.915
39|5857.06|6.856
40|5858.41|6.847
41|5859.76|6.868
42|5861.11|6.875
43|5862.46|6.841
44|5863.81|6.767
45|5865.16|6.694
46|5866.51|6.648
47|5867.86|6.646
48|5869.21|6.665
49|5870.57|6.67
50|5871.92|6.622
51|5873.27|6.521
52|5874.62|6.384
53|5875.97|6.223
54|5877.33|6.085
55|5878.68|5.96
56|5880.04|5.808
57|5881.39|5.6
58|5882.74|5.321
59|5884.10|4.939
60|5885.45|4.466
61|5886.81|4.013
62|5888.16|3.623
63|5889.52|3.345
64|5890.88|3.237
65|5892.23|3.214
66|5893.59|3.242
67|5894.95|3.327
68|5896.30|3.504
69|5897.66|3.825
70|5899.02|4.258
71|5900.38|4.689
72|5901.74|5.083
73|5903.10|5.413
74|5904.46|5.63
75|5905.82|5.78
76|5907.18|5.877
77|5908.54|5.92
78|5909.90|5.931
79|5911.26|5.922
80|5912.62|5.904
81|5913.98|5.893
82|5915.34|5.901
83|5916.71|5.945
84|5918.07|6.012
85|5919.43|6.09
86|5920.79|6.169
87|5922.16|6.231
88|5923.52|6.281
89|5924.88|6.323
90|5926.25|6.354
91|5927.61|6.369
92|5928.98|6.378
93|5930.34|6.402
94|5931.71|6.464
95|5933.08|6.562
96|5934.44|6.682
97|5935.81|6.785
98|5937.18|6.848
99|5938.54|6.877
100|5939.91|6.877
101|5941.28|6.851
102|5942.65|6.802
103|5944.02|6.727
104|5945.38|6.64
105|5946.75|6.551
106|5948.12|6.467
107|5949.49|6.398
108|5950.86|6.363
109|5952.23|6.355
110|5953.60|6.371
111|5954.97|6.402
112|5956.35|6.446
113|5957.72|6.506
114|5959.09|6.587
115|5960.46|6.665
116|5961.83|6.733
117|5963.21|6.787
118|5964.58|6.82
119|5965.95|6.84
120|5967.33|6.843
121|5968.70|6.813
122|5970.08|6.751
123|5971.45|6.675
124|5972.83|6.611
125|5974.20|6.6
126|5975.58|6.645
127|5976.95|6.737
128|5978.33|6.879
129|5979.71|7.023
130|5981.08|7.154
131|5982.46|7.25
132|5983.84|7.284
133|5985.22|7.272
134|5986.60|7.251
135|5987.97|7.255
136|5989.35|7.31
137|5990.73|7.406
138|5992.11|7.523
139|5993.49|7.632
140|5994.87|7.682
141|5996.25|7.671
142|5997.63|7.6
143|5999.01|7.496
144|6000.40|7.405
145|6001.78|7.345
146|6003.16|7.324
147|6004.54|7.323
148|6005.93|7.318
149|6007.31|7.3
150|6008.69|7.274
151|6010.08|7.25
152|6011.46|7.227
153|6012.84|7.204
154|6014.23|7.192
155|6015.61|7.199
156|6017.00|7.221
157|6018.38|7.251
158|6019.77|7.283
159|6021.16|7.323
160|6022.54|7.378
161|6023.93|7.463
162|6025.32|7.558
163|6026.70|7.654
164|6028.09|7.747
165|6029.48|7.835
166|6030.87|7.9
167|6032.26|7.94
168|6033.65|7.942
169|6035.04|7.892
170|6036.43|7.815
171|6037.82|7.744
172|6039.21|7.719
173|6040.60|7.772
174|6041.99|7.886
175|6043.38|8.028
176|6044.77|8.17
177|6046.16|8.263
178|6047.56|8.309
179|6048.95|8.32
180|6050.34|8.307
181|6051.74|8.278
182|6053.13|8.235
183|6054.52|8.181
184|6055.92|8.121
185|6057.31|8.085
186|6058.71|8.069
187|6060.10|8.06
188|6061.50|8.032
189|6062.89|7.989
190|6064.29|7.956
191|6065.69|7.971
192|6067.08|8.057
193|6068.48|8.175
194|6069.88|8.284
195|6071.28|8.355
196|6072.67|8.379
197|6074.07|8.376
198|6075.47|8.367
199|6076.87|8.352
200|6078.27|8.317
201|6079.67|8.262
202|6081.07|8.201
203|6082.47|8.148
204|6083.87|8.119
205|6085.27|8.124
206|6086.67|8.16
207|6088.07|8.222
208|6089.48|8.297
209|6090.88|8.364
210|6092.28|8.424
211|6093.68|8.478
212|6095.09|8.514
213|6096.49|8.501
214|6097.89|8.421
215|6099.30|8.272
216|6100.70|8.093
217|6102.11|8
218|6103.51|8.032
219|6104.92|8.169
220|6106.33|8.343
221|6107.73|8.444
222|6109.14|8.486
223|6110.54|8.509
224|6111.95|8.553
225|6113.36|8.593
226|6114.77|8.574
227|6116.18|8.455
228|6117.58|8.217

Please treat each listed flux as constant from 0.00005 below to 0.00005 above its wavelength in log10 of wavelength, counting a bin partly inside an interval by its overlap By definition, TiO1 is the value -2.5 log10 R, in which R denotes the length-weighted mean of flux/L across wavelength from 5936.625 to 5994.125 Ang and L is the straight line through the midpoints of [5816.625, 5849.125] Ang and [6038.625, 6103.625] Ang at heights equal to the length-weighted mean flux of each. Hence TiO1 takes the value 0.17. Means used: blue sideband 7.67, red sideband 8.2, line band 6.83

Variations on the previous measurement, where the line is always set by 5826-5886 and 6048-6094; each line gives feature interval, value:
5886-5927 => 0.38 mag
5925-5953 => 0.13 mag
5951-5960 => 0.17 mag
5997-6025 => 0.08 mag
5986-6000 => 0.04 mag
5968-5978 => 0.14 mag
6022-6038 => 0.03 mag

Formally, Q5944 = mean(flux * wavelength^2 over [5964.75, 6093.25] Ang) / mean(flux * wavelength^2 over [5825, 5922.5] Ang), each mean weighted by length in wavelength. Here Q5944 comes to 1.30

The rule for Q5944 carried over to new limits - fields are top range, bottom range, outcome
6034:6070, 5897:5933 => 1.45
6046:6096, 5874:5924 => 1.69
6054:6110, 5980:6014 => 1.15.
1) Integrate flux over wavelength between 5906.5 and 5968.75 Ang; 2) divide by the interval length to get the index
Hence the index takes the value 6.43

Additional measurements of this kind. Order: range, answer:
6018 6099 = 8.06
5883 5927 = 5.08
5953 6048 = 7.29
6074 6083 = 8.28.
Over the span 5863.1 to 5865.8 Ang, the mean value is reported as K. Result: 6.73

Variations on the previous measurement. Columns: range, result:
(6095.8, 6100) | 8.4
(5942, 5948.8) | 6.64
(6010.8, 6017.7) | 7.21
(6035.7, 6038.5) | 7.78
